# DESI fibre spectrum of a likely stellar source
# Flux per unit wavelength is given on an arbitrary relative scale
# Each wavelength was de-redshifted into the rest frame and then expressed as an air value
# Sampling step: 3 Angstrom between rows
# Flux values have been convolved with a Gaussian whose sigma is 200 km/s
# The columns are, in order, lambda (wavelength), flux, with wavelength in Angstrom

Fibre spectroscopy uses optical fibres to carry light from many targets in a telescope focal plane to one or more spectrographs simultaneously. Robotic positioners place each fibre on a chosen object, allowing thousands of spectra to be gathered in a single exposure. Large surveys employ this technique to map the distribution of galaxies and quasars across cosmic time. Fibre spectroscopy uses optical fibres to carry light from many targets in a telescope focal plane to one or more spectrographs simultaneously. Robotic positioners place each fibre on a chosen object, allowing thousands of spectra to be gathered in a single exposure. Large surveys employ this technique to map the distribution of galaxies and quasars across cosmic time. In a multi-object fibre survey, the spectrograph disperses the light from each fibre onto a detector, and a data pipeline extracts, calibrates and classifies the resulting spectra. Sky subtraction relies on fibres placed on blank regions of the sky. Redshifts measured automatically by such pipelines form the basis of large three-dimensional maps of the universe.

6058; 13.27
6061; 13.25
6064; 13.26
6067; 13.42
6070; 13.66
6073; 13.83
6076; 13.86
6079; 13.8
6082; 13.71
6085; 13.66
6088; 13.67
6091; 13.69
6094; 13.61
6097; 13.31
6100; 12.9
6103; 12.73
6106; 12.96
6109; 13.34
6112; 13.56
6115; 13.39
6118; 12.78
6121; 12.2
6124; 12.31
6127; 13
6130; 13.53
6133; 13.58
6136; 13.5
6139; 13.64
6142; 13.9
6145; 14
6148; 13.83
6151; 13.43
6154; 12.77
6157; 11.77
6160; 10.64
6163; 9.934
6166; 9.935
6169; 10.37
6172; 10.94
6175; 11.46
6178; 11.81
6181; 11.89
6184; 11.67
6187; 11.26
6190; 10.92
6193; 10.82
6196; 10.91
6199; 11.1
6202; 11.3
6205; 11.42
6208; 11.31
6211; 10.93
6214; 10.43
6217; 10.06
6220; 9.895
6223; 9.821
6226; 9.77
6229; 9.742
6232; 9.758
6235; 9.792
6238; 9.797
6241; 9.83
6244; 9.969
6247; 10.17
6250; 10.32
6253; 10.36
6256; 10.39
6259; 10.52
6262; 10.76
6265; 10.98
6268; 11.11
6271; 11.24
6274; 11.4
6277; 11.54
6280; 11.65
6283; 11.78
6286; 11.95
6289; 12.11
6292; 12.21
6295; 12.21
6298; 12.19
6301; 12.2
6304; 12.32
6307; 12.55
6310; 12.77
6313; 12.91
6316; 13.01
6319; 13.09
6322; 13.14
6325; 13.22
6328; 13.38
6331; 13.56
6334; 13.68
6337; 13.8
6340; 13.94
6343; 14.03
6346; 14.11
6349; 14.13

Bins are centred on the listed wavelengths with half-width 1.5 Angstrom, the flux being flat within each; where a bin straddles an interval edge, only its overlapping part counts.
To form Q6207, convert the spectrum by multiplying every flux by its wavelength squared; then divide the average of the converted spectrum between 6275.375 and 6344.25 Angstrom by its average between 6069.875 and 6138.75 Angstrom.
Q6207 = 1.0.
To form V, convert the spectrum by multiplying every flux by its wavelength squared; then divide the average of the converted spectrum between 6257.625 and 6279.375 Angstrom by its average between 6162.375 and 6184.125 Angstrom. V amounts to 1.04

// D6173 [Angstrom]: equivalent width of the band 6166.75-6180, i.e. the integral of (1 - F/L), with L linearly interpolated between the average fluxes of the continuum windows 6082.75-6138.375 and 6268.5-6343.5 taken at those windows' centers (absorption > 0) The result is 1.9 Angstrom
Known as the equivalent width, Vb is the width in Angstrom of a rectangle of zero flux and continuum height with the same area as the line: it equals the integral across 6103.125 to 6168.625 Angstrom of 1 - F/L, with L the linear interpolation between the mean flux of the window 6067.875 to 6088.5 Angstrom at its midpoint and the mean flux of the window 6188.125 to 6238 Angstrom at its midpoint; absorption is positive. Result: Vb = -2.0 Angstrom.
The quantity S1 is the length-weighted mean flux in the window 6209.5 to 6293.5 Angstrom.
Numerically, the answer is 10.7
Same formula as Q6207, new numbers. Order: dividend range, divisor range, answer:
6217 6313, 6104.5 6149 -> 0.87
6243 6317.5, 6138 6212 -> 1.03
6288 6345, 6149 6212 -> 1.20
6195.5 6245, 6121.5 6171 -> 0.85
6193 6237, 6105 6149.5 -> 0.81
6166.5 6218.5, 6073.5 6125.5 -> 0.86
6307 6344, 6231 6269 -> 1.33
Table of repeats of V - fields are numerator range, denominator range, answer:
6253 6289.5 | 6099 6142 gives 0.90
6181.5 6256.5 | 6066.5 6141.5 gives 0.82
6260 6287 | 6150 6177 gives 1.05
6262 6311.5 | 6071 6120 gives 0.94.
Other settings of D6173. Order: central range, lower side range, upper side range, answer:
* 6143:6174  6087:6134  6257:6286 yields 1.97 Angstrom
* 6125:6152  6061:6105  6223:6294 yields -2.06 Angstrom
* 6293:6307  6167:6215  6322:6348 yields 0.87 Angstrom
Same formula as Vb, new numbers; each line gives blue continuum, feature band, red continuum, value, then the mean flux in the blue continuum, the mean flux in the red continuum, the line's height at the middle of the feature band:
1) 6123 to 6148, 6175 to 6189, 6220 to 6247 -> 0.2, 13.5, 9.83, 11.7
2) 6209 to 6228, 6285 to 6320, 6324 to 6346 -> 0.7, 10.2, 13.7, 12.7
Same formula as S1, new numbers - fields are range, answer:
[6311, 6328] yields 13.1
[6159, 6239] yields 10.7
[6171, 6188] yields 11.5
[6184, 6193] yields 11.1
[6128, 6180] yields 12.3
